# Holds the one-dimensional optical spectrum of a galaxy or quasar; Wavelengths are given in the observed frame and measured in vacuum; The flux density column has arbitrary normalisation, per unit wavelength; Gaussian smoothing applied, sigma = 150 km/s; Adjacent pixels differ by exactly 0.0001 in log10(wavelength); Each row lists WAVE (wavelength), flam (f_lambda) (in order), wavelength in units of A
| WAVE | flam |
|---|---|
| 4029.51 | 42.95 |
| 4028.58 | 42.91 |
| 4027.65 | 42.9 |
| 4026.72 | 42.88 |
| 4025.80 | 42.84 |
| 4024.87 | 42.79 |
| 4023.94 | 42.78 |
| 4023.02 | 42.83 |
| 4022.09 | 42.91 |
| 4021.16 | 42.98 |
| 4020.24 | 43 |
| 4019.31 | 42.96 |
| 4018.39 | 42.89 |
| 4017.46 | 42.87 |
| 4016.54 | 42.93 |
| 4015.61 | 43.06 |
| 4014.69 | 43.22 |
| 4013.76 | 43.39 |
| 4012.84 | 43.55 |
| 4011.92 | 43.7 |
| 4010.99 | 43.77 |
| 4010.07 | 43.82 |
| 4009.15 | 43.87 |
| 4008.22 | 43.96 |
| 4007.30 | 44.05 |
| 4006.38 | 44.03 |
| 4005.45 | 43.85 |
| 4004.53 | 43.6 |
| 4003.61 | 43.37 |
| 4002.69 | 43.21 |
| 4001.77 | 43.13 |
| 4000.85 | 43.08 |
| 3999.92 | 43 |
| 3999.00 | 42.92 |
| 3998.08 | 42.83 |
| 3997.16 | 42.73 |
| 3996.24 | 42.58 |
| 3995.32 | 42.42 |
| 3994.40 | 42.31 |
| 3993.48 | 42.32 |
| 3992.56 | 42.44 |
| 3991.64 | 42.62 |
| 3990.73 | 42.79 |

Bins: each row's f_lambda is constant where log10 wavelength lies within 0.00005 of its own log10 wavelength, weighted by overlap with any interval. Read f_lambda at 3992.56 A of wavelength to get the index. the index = 42.44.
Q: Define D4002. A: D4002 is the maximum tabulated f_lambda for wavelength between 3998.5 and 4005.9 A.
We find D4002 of 43.85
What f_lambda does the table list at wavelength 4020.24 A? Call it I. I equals 43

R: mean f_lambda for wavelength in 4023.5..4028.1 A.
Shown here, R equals 42.8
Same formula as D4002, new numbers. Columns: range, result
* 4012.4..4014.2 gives 43.55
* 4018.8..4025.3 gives 43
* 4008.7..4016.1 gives 43.87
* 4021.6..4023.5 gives 42.91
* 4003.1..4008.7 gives 44.05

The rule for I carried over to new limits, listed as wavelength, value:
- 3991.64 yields 42.62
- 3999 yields 42.92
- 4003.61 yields 43.37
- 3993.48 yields 42.32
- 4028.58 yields 42.91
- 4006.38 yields 44.03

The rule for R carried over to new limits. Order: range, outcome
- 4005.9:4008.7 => 43.9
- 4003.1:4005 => 43.6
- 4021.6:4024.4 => 42.8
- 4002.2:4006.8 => 43.6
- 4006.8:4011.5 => 43.9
